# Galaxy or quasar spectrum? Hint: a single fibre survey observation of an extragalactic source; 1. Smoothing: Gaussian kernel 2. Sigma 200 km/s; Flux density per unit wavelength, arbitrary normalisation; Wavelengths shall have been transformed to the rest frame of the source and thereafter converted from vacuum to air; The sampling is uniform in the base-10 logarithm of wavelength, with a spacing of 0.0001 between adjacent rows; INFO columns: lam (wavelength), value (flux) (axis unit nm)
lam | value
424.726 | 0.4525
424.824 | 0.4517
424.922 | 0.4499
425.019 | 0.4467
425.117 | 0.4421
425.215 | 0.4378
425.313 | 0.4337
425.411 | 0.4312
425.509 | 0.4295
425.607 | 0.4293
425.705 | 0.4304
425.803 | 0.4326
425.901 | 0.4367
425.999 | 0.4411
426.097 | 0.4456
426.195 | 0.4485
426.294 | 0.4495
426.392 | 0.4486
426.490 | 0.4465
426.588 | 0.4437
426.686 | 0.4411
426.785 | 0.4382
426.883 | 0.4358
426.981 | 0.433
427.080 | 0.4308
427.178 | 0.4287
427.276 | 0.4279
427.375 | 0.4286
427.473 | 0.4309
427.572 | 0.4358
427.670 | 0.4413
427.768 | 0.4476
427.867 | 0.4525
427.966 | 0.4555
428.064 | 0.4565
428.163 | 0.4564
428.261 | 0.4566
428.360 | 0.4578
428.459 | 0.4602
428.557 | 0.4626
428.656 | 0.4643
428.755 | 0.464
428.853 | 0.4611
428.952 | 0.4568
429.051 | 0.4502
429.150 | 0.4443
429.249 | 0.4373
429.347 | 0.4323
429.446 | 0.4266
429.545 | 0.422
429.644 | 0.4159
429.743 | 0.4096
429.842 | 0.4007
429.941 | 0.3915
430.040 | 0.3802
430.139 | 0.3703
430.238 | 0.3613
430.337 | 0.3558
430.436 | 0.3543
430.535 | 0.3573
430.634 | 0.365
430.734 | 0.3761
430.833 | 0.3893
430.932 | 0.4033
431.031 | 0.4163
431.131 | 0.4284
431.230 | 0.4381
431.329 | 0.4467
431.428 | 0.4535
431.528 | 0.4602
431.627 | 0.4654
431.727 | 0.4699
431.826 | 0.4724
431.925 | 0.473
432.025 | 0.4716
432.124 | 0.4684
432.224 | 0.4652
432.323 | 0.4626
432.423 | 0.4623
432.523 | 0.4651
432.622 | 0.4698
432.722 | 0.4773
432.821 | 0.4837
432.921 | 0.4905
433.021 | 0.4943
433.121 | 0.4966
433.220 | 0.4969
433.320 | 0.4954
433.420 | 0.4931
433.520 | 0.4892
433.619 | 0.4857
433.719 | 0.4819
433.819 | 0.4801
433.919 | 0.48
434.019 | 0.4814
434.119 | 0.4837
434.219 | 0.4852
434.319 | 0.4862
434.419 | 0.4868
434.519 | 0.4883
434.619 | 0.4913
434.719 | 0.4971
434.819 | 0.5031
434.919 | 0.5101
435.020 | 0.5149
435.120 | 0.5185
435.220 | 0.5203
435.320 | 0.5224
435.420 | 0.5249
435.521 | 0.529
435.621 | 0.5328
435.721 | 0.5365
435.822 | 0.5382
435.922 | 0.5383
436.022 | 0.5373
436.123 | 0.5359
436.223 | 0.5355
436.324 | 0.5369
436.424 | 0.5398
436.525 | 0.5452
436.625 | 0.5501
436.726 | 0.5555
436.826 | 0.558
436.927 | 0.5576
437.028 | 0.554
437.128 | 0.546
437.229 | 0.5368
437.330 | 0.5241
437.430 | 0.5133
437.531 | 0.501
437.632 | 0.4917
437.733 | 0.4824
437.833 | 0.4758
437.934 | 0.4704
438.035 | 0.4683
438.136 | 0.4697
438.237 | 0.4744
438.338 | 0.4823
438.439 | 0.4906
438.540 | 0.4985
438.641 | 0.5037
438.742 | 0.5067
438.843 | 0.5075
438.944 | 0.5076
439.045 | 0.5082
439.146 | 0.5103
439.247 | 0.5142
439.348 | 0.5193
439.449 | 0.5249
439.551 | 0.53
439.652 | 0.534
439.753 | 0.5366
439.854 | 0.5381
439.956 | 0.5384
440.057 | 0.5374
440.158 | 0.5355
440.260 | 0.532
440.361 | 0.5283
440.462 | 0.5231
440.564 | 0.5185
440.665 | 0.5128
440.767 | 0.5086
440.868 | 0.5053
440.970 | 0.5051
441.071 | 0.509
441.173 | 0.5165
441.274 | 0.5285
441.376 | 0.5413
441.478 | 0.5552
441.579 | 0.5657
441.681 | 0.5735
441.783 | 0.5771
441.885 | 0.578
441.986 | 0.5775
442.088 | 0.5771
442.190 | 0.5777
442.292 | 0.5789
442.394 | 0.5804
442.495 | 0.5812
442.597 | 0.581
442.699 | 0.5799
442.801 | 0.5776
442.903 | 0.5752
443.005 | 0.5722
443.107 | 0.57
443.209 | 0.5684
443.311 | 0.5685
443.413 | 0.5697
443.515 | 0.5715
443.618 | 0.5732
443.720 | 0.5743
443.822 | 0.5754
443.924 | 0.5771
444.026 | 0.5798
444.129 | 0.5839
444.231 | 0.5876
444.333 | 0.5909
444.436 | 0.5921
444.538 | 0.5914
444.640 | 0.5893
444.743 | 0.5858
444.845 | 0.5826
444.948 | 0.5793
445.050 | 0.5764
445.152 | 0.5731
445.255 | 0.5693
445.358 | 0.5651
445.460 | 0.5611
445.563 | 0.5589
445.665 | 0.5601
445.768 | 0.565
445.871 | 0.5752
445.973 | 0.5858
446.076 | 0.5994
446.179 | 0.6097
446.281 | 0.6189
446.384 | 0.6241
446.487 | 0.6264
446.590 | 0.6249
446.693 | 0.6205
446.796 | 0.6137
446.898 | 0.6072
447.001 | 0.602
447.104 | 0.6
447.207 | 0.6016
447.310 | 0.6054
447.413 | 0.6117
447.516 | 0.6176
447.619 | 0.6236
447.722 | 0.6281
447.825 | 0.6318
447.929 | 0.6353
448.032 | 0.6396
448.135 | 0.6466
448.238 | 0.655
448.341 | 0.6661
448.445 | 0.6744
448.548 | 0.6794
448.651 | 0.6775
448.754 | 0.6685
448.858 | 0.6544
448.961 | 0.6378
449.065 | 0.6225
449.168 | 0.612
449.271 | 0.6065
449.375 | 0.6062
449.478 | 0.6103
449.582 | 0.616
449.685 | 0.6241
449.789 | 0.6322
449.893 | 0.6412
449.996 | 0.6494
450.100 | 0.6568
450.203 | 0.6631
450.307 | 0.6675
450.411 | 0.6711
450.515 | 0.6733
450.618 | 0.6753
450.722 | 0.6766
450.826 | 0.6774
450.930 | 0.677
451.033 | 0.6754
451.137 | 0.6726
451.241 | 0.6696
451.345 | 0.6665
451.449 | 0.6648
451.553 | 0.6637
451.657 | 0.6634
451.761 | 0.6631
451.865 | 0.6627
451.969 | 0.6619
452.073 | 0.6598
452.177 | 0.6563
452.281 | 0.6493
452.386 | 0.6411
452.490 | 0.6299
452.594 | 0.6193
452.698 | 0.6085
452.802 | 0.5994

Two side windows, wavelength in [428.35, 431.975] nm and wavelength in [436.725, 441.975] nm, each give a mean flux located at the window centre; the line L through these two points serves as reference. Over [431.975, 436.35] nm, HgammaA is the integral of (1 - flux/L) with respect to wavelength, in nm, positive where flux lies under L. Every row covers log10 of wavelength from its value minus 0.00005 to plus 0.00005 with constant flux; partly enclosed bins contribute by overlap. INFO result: -0.30 nm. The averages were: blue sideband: 0.424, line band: 0.499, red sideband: 0.521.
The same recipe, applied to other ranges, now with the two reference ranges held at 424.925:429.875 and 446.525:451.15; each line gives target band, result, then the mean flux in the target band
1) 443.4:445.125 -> 0.048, 0.581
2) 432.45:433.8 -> 0.024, 0.486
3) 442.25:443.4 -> 0.018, 0.576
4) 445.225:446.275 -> 0.060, 0.577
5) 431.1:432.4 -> 0.058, 0.46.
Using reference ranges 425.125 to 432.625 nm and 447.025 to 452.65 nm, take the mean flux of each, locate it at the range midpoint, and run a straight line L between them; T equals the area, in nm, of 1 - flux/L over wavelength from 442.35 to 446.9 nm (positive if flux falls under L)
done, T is 0.07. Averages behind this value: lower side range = 0.435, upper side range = 0.647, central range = 0.584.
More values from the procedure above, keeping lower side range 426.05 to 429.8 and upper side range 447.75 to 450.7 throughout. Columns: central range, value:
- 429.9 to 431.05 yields 0.23 nm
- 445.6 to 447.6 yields 0.06 nm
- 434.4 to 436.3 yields -0.02 nm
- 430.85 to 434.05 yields 0.12 nm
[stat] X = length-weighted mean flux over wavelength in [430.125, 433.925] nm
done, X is 0.448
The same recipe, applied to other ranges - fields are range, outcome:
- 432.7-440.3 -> 0.511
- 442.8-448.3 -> 0.594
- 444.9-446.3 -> 0.578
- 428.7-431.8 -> 0.417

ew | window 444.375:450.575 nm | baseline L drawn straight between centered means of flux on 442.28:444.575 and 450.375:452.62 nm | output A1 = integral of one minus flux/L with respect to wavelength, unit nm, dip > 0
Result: 0.03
